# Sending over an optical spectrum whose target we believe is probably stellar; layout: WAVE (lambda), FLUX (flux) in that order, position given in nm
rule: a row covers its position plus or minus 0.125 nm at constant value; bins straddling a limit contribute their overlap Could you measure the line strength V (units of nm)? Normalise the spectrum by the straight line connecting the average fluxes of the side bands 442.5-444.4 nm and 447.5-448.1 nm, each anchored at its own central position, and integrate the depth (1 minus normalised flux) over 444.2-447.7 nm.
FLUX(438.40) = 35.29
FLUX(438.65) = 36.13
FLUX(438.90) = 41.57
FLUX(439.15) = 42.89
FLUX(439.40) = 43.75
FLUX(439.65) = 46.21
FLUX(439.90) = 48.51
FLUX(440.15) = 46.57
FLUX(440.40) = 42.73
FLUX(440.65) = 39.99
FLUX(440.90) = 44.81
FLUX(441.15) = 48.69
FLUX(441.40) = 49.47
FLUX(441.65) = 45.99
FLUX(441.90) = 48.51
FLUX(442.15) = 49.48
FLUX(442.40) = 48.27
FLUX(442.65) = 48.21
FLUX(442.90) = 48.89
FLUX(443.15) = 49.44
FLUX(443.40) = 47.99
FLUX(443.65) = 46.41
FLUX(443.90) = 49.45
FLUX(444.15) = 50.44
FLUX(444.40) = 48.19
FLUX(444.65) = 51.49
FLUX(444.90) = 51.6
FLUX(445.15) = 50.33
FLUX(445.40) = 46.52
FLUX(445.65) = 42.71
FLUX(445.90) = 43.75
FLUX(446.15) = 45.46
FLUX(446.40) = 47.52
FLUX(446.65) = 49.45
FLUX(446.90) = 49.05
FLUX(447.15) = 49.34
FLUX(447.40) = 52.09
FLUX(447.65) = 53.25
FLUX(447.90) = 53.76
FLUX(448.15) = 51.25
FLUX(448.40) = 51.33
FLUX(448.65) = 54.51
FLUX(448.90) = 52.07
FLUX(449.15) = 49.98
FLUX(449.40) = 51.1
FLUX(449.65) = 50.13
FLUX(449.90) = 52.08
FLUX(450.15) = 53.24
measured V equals 0.18 nm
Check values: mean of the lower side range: 48.7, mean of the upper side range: 53.2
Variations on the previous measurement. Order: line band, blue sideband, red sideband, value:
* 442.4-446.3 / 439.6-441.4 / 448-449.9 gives 0.02 nm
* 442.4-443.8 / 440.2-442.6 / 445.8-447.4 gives -0.04 nm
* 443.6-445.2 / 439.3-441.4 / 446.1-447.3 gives -0.08 nm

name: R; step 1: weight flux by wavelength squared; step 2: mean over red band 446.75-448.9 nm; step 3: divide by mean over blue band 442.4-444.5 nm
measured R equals 1.1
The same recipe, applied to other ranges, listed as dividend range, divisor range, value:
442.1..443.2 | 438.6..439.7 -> 1.17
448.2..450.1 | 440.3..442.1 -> 1.17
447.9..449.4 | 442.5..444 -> 1.10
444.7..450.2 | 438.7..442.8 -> 1.12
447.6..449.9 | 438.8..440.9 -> 1.22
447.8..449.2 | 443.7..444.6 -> 1.08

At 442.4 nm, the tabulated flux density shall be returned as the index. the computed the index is 48.27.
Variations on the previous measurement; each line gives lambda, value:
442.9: 48.89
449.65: 50.13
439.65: 46.21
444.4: 48.19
